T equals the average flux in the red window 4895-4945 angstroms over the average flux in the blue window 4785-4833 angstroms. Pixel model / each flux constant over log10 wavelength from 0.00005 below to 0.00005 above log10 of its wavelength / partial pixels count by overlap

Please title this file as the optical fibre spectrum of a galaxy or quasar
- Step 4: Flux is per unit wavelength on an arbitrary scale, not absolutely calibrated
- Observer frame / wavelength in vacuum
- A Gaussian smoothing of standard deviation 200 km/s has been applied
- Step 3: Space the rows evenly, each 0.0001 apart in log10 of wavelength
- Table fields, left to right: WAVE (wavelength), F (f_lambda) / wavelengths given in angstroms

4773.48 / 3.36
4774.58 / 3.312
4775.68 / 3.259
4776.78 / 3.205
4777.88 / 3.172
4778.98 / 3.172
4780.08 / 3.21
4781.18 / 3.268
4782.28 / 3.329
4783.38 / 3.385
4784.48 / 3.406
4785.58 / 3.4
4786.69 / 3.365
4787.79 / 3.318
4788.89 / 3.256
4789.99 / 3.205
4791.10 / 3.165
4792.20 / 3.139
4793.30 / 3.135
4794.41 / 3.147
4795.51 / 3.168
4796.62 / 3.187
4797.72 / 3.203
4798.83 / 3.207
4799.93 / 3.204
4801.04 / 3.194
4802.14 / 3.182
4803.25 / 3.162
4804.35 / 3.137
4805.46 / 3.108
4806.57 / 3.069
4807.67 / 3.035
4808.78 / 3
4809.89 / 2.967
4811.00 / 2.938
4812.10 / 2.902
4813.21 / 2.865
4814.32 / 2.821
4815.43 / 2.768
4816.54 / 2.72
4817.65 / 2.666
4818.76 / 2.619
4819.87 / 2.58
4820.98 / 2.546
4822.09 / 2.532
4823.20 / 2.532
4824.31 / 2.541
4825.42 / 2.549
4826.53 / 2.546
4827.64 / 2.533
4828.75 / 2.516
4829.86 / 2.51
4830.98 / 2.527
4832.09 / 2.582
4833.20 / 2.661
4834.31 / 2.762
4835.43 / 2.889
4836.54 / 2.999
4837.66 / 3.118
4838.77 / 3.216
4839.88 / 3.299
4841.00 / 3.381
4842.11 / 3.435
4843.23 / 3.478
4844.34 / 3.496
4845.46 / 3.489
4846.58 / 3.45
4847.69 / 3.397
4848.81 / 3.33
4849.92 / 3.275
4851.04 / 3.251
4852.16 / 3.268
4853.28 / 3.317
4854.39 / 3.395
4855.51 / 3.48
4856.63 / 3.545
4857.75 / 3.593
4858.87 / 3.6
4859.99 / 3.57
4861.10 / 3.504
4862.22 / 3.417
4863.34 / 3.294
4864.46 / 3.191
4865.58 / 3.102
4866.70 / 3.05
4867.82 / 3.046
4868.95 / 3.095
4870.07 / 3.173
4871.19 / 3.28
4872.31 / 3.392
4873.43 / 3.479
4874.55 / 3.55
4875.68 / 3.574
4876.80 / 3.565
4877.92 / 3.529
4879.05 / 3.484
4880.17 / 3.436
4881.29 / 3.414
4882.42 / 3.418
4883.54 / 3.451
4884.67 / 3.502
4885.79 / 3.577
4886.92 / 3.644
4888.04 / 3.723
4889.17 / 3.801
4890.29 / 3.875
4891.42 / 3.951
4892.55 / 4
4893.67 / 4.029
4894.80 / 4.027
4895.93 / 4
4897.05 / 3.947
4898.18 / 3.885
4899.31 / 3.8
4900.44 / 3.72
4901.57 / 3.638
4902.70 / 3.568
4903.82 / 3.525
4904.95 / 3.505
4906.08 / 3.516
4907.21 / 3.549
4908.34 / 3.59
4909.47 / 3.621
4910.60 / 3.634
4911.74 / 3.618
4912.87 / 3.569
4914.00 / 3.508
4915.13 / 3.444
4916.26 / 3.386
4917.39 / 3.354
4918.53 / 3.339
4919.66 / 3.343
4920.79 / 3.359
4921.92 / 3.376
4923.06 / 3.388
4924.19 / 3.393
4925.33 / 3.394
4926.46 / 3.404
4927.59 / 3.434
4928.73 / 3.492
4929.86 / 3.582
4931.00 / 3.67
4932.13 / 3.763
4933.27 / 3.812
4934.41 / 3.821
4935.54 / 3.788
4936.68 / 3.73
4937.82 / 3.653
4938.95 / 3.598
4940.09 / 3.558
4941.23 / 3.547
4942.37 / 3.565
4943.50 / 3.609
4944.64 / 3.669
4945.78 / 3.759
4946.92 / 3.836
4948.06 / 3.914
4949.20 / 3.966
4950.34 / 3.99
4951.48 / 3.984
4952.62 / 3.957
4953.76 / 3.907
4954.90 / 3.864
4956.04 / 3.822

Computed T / 1.23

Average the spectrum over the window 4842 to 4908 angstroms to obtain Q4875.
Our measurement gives 3.52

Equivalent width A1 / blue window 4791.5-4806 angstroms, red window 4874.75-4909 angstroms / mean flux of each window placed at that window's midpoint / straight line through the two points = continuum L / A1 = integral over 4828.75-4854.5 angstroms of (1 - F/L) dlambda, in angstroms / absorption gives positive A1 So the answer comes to 2.03 angstroms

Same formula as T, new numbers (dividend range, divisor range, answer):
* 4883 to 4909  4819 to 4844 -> 1.33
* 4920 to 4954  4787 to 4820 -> 1.20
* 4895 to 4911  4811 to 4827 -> 1.38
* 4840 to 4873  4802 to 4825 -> 1.18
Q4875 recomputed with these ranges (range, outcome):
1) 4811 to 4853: 2.92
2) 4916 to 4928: 3.38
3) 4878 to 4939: 3.61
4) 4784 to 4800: 3.23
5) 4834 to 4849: 3.27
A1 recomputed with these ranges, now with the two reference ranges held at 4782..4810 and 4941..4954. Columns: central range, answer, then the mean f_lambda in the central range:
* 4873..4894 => -0.4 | 3.63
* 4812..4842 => 5.1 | 2.76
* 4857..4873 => 0.8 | 3.31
